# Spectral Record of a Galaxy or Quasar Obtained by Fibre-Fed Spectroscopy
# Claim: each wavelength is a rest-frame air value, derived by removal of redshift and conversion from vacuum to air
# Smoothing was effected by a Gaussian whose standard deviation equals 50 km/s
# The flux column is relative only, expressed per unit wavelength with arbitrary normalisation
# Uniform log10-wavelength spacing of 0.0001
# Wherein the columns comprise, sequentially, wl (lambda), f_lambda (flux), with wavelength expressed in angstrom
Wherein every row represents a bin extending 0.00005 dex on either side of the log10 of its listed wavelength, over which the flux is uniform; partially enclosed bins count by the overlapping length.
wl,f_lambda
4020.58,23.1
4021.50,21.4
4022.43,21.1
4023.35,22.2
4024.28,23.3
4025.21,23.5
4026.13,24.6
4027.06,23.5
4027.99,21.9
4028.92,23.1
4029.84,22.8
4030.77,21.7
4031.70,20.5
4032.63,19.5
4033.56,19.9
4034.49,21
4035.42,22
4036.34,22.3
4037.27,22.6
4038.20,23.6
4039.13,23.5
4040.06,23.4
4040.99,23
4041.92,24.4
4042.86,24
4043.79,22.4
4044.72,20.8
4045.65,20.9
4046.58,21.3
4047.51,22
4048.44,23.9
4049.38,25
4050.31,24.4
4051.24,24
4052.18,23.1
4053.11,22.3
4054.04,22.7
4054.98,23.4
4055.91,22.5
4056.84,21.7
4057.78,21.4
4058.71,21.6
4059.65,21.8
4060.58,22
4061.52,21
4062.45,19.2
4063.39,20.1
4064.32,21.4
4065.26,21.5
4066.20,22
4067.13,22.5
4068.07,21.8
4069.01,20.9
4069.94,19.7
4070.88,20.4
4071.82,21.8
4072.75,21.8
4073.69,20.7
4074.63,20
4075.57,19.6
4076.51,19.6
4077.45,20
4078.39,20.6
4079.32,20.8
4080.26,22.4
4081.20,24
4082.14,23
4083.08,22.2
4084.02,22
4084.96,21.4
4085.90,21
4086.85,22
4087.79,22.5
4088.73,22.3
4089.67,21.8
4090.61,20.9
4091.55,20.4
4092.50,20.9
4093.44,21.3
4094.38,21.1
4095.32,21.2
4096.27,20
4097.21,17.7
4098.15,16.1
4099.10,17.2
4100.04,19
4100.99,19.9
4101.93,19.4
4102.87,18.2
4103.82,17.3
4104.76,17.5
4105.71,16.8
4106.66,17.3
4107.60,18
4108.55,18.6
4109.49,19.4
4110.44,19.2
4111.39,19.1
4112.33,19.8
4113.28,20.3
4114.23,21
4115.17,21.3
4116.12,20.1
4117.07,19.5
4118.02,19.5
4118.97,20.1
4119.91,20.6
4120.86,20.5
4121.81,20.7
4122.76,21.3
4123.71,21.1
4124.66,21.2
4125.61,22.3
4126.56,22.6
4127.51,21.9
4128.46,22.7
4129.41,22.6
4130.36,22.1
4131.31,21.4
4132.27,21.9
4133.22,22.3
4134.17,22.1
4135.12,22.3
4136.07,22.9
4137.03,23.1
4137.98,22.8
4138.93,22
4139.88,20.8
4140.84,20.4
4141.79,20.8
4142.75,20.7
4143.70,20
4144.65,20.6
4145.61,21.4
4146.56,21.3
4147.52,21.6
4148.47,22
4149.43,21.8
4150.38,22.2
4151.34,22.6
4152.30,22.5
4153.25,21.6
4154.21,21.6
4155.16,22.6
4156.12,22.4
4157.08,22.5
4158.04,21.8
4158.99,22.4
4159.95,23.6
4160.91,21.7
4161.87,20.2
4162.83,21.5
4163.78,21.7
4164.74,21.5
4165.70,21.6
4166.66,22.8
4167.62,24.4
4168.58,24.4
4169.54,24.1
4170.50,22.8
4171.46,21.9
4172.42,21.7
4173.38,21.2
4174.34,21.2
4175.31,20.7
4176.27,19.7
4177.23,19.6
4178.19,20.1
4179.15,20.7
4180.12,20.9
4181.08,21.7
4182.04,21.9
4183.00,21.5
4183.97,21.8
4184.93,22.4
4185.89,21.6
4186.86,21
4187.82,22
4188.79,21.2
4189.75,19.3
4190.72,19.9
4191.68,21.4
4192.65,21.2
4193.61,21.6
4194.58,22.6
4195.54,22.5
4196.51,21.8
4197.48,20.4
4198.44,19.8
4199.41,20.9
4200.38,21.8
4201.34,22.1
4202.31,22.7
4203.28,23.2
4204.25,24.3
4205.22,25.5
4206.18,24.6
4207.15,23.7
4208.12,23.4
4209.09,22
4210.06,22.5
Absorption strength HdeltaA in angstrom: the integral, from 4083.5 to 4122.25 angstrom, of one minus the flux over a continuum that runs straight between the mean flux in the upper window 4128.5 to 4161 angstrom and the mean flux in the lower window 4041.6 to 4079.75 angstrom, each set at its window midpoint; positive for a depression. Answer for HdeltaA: 3.5 angstrom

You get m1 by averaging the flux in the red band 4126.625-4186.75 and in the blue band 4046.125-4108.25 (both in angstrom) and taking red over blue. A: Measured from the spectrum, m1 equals 1.04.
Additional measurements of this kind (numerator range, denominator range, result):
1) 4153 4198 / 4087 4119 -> 1.11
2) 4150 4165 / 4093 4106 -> 1.17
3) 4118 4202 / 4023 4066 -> 0.97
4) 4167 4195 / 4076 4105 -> 1.05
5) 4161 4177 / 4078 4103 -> 1.06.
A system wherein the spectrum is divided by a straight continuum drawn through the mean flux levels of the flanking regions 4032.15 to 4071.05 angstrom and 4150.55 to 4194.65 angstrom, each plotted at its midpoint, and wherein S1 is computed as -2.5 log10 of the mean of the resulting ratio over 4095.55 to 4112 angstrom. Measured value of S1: 0.19 mag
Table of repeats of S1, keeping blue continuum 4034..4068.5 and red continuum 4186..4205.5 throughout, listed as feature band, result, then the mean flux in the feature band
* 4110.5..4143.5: 0.038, 21.3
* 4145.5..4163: -0.005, 22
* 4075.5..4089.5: 0.029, 21.6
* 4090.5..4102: 0.133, 19.6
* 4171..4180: 0.054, 20.7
